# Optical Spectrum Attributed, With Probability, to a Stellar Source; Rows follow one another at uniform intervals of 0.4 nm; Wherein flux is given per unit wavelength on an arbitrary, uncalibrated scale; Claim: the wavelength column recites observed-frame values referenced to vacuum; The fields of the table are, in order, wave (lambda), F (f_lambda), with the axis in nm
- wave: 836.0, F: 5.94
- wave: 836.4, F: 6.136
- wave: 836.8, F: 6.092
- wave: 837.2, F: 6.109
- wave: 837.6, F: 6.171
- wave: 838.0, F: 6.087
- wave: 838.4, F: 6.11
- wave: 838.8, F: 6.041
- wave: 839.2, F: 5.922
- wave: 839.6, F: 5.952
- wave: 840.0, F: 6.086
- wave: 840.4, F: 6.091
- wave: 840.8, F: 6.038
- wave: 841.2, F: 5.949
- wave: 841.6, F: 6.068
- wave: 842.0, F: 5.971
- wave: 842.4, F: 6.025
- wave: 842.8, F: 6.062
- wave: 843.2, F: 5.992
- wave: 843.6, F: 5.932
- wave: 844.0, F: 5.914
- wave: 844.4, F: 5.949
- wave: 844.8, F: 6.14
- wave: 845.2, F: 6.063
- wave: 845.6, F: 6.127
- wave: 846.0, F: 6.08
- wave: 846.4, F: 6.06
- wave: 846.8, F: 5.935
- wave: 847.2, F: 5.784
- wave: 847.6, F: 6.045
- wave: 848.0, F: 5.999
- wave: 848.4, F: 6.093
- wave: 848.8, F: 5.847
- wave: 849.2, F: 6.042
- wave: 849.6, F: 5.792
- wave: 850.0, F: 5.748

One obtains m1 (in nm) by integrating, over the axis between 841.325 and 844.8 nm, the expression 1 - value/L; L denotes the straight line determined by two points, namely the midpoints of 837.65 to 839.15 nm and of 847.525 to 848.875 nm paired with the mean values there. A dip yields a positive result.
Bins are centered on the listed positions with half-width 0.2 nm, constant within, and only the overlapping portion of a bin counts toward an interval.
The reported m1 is 0.03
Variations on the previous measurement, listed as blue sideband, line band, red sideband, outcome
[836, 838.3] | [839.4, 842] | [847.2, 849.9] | 0.01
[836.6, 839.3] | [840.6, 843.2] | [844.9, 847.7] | 0.01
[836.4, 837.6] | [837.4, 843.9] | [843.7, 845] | 0.03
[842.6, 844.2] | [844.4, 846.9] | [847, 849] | -0.04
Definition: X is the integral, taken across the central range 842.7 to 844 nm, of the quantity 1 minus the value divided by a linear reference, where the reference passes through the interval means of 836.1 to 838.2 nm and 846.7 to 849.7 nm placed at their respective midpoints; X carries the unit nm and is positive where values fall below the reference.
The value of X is 0.01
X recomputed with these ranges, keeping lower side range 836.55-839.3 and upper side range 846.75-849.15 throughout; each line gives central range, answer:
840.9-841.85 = 0.00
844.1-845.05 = -0.01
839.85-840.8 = 0.00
